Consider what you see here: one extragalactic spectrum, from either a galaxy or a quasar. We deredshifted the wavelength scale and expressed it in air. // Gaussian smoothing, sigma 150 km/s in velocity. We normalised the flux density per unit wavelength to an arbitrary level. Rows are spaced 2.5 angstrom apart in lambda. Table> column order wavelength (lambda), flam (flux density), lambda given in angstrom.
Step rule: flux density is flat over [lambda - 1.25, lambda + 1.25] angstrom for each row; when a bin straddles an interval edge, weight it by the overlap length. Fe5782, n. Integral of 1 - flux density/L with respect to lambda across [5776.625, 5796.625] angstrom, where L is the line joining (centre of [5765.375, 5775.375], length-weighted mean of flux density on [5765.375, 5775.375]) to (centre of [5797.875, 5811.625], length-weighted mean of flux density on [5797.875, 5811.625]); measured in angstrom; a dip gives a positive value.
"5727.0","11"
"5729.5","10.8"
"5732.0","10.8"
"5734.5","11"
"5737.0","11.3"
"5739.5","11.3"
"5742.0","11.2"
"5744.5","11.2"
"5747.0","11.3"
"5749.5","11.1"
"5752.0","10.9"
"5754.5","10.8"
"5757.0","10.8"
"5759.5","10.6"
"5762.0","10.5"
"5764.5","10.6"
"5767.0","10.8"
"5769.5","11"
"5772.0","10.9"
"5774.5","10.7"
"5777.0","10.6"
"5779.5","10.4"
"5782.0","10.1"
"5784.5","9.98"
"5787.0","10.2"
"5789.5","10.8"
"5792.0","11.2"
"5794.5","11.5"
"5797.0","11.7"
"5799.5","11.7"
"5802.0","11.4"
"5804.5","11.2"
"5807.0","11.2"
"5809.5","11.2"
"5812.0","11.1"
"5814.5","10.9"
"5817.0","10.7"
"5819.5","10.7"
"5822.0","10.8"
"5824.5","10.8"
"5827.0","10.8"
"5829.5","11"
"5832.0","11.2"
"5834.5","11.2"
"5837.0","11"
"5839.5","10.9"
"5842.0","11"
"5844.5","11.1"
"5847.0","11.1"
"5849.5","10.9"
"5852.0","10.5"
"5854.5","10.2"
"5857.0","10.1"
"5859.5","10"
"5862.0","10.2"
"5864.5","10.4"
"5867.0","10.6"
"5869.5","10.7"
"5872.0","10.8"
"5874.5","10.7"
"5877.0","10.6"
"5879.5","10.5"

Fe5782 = 0.78 angstrom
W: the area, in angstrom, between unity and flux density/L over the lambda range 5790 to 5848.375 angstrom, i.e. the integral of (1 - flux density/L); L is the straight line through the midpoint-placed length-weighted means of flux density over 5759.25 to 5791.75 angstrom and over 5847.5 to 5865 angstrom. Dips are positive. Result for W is -3.6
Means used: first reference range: 10.6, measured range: 11.1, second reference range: 10.4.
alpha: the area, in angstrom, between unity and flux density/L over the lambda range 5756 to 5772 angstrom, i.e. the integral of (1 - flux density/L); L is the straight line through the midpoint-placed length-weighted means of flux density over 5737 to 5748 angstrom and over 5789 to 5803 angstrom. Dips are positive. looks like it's 0.83 angstrom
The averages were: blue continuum 11.3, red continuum 11.4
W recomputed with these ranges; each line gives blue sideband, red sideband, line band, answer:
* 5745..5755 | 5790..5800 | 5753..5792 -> 2.2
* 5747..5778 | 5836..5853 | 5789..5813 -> -1.0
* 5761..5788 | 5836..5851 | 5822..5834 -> -0.1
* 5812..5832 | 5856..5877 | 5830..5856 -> -0.6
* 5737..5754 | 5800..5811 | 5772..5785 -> 0.9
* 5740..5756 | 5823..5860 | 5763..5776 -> 0.3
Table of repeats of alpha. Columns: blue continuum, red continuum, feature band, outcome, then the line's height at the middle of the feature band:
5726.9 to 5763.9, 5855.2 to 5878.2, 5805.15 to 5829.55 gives -0.6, 10.7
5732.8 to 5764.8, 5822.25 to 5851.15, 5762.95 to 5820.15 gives 0.5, 11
